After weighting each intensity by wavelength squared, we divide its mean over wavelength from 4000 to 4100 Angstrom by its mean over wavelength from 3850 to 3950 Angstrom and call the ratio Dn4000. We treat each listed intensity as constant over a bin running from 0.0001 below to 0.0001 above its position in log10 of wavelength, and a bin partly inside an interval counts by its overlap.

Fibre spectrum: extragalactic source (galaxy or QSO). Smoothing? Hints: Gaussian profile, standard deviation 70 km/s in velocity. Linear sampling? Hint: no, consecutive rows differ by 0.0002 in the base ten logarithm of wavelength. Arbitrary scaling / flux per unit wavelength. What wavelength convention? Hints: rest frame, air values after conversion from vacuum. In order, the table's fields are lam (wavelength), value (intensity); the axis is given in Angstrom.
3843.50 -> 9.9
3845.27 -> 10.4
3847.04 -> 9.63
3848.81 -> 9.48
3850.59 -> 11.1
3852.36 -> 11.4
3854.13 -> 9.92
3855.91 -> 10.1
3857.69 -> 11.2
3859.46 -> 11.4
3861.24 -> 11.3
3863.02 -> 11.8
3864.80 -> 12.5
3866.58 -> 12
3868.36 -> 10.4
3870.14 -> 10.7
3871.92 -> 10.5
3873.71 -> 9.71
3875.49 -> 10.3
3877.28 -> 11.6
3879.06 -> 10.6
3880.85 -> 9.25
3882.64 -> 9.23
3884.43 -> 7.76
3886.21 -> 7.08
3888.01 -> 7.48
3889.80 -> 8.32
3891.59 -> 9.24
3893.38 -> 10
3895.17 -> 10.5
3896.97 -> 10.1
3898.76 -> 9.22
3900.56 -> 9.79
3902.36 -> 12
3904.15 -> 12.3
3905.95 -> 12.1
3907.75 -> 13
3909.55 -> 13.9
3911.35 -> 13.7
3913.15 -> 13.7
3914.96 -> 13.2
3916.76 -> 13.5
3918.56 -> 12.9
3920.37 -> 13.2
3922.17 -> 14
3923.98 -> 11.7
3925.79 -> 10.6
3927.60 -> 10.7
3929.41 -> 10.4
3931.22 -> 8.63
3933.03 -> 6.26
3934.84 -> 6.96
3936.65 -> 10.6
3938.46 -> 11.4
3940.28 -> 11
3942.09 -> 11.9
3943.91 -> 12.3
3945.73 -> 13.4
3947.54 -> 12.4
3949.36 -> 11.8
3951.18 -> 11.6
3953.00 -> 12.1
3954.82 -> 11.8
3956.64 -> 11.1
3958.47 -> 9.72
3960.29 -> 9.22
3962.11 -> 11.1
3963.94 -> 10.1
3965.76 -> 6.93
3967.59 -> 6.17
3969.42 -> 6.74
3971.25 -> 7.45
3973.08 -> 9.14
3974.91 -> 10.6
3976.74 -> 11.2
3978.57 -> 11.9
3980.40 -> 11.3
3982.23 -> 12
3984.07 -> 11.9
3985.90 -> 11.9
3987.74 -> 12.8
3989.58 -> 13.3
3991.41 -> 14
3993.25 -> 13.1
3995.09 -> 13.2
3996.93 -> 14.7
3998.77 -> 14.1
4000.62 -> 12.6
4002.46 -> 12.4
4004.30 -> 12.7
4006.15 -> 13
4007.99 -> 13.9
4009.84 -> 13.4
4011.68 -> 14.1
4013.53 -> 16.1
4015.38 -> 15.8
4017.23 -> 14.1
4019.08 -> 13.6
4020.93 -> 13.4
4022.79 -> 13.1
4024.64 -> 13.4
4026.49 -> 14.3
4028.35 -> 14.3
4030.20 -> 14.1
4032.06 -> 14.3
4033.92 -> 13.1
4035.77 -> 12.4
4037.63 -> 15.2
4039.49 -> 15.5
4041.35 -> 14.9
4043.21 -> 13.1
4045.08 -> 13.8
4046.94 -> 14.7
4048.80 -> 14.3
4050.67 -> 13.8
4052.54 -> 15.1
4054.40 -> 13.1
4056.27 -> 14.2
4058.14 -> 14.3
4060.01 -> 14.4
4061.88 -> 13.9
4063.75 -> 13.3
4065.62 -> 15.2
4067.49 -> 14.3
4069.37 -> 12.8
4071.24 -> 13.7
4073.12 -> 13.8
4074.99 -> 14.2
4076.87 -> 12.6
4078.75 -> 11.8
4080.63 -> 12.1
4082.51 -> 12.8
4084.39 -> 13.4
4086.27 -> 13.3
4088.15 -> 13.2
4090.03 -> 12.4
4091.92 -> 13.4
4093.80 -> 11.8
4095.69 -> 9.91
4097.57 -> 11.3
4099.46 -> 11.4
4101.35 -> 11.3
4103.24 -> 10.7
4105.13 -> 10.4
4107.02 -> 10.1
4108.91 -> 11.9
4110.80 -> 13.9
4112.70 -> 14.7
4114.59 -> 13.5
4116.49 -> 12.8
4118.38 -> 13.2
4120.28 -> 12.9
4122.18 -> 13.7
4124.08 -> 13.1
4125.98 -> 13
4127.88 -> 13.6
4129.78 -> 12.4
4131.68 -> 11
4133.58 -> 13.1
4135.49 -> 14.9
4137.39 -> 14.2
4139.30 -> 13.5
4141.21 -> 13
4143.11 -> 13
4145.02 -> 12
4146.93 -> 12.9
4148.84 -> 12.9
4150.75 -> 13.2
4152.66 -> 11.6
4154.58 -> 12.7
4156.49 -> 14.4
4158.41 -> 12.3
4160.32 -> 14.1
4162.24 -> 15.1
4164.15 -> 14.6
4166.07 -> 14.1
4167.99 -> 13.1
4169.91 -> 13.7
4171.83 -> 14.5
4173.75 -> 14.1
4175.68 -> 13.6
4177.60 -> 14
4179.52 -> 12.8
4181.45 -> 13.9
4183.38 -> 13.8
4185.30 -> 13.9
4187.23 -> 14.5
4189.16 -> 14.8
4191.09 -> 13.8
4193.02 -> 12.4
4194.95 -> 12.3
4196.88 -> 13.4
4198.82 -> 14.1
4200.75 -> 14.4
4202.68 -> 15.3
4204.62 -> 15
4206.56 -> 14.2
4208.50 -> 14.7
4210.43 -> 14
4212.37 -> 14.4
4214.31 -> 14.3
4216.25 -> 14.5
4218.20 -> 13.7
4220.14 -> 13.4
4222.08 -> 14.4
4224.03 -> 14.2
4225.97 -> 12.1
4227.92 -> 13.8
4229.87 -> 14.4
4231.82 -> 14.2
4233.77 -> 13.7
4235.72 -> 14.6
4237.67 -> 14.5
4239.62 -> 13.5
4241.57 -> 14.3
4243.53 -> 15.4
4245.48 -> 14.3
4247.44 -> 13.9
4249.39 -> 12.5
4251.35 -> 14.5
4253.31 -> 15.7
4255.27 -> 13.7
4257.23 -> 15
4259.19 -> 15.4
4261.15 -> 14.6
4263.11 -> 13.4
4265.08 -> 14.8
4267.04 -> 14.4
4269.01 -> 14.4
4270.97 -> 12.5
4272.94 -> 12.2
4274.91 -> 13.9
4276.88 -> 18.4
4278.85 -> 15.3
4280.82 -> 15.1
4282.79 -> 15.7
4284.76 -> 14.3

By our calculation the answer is 1.34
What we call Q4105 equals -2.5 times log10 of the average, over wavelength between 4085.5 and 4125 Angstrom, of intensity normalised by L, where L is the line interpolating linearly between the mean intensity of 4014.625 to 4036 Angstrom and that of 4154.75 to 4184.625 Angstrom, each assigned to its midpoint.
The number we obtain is 0.13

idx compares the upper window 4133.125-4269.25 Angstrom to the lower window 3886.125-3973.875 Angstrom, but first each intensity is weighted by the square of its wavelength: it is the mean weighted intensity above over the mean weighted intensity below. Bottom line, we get 1.49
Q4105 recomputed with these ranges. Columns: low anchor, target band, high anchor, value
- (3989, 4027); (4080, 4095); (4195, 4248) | 0.09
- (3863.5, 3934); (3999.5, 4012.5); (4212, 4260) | -0.11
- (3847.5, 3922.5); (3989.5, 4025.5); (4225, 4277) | -0.14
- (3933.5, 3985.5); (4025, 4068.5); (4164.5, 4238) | -0.20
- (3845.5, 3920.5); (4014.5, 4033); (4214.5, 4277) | -0.16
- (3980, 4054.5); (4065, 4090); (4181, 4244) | 0.04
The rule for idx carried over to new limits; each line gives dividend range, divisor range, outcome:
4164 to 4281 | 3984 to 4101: 1.14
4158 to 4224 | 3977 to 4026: 1.16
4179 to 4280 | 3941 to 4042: 1.28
